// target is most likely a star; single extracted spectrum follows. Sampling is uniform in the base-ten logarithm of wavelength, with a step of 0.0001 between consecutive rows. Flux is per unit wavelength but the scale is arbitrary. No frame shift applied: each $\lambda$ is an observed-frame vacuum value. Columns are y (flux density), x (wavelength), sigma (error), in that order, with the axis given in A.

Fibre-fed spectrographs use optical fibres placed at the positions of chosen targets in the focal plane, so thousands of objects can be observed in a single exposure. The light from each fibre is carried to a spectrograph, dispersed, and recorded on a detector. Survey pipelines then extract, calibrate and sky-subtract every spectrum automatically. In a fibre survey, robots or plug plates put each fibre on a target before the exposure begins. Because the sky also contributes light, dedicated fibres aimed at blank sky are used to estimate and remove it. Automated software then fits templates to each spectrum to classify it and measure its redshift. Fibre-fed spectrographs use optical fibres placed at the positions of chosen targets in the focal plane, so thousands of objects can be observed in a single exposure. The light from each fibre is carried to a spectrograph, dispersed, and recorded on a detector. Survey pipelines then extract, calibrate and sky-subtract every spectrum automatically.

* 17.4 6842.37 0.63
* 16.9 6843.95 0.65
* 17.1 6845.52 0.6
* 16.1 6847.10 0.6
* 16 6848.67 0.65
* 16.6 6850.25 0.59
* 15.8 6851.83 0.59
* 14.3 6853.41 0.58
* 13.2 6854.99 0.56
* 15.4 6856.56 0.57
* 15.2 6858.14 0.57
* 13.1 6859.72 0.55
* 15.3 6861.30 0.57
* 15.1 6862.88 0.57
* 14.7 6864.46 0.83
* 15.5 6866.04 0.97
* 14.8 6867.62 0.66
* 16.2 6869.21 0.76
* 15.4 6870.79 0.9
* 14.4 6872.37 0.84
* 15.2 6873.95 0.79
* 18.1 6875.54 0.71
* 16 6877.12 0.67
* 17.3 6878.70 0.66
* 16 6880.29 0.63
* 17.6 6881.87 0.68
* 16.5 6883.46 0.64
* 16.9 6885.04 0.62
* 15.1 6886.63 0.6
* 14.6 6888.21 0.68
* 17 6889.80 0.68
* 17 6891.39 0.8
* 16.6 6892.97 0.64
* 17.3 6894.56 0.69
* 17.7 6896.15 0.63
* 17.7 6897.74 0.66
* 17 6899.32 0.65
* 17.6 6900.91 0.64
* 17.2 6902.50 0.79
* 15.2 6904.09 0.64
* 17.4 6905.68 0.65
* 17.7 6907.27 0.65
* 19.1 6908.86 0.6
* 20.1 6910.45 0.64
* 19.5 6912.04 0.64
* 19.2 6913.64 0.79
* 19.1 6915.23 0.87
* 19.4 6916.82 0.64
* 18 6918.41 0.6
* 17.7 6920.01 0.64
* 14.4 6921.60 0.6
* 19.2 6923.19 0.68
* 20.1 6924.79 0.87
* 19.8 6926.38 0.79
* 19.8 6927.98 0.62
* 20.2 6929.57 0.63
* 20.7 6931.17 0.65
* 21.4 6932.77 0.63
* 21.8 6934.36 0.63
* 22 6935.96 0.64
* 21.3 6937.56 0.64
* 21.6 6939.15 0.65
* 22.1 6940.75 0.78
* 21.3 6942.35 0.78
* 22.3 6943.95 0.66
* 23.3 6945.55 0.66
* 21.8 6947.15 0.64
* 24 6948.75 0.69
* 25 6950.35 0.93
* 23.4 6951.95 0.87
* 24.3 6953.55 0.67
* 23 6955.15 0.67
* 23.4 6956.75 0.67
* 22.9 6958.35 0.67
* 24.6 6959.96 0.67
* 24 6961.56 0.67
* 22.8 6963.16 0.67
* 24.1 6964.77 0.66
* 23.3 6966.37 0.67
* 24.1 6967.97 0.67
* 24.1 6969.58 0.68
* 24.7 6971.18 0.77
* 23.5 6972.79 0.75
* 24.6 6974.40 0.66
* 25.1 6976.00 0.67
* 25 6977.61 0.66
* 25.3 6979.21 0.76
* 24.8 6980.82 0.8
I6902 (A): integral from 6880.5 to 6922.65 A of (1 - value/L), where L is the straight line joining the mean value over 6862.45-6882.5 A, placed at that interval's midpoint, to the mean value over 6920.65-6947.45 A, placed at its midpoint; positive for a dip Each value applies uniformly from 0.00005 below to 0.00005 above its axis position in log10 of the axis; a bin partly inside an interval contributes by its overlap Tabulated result 1.8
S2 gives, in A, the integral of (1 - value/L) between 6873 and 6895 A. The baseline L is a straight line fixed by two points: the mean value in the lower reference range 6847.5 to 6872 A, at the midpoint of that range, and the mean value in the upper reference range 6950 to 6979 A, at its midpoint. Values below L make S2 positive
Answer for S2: 0.9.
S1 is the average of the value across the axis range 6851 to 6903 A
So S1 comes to 16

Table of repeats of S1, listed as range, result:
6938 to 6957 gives 22.9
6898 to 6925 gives 18.1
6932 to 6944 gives 21.7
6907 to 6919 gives 19.1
